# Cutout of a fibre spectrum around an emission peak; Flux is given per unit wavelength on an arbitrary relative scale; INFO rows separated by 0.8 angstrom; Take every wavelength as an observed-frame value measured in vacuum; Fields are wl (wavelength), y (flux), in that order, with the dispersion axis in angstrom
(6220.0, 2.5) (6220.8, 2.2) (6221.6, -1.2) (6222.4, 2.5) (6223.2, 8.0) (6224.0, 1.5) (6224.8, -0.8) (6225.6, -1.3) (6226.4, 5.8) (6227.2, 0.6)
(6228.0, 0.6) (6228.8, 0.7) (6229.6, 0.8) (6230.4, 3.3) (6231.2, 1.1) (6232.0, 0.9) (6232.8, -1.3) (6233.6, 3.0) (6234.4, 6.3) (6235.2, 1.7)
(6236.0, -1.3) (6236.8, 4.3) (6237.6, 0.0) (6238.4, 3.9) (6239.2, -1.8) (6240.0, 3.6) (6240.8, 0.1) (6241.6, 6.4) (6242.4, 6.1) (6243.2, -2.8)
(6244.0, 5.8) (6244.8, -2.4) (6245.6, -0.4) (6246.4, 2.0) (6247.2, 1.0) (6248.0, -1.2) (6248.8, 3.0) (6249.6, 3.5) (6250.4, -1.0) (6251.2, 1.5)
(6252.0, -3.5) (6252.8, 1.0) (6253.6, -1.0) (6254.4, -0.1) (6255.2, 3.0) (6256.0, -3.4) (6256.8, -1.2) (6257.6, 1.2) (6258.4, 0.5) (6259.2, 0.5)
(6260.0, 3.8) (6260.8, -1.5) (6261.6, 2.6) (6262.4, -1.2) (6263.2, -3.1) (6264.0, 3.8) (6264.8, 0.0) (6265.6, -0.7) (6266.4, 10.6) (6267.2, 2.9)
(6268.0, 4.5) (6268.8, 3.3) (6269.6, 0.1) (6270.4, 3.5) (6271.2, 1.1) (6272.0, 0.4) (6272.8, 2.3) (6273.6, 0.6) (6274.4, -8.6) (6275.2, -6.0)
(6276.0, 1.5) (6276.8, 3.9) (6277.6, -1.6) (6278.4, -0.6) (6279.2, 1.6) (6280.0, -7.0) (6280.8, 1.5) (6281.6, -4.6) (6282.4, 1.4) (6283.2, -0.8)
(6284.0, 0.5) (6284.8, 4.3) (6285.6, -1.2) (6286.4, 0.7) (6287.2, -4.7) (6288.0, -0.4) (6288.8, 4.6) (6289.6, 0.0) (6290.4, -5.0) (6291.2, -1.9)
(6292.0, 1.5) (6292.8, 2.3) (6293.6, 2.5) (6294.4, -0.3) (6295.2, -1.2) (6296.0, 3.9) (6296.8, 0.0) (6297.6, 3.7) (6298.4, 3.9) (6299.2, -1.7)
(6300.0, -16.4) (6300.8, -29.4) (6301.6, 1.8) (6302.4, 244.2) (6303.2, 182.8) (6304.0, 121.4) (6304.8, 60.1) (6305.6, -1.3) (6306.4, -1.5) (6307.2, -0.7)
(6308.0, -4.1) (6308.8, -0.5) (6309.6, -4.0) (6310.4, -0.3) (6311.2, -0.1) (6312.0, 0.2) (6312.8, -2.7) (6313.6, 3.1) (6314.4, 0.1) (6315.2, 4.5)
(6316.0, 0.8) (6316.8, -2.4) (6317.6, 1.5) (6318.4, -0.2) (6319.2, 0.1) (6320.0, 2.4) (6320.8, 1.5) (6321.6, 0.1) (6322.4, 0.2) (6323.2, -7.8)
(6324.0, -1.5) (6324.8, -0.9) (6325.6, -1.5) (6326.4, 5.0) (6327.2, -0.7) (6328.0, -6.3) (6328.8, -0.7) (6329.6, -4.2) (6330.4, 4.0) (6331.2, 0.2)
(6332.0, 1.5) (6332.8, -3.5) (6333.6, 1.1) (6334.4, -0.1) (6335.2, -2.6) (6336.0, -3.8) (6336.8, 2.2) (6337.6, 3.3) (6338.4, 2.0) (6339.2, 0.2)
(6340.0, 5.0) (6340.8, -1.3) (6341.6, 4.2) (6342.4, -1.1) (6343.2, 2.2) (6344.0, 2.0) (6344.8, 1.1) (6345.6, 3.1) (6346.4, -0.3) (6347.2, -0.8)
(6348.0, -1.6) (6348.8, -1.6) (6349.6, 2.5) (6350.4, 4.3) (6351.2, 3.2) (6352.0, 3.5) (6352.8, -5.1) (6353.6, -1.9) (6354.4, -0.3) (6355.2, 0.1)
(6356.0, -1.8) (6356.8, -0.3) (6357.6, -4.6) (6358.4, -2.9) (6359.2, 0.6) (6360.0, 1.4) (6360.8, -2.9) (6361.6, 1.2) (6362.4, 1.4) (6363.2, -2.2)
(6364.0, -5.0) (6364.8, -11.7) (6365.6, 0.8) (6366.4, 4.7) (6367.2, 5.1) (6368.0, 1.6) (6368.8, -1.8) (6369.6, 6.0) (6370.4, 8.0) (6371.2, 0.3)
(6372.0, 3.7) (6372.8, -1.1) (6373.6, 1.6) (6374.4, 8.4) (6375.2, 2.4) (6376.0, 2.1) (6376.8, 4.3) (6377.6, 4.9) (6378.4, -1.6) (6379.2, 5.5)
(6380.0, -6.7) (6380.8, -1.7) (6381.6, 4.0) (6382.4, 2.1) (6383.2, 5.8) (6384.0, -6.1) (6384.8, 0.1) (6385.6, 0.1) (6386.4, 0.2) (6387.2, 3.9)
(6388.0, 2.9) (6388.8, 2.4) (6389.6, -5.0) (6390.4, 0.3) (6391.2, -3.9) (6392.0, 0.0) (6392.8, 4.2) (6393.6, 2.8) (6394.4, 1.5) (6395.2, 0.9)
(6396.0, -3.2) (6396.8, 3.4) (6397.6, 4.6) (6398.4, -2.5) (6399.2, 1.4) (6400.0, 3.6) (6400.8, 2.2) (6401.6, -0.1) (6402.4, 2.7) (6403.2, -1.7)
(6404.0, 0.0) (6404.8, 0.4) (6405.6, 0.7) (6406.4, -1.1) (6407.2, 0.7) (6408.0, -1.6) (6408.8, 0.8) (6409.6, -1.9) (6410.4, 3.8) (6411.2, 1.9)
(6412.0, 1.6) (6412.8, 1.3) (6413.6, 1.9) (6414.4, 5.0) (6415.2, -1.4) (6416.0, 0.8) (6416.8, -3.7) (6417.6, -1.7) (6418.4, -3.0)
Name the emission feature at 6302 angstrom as Mg II 2798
